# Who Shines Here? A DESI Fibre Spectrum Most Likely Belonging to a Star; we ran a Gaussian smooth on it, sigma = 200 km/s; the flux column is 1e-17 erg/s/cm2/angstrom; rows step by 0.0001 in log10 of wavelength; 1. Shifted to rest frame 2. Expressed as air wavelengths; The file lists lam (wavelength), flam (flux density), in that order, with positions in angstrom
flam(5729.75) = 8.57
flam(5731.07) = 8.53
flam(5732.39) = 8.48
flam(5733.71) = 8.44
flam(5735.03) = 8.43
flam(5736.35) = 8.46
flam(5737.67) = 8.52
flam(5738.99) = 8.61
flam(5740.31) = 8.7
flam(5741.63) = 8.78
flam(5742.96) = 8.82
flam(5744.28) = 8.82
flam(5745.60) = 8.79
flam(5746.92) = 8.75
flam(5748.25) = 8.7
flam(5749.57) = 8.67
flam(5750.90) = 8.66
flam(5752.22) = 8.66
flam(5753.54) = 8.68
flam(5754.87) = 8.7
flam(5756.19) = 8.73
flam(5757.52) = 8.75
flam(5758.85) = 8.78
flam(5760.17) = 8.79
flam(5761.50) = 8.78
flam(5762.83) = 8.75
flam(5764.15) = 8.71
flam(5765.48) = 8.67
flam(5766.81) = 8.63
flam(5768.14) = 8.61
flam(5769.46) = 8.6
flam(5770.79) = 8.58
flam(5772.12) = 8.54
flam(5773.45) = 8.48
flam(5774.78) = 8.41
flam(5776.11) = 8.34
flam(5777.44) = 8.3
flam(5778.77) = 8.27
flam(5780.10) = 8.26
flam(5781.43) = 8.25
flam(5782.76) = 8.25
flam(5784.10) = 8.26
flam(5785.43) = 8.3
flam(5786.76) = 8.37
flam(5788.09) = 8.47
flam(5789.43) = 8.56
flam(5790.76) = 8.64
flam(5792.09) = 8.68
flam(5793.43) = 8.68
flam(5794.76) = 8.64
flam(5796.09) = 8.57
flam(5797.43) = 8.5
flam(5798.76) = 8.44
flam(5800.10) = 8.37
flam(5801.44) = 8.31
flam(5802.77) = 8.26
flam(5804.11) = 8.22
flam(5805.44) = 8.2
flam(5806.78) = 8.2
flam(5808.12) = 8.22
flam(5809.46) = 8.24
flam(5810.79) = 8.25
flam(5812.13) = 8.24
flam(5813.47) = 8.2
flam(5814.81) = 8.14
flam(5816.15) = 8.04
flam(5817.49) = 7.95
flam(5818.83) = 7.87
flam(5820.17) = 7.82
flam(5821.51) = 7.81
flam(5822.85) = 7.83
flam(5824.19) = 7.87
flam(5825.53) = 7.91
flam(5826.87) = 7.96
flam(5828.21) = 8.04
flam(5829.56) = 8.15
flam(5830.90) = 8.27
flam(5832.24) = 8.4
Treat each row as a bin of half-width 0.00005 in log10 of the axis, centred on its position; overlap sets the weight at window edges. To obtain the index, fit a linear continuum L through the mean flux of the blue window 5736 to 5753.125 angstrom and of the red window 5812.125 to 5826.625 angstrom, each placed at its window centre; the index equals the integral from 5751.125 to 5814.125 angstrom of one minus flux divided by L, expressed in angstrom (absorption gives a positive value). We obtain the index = -1.2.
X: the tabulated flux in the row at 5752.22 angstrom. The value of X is 8.66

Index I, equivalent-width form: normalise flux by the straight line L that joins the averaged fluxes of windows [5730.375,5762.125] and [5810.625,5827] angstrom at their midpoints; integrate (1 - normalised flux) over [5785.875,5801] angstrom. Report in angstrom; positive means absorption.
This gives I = -0.6 angstrom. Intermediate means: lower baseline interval 8.67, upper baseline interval 7.98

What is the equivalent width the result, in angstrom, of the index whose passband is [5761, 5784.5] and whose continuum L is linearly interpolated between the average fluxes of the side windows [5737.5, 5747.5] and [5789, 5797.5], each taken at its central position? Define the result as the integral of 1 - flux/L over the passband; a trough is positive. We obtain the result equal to 0.51 angstrom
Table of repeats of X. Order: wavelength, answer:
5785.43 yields 8.3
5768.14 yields 8.61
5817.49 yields 7.95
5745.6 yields 8.79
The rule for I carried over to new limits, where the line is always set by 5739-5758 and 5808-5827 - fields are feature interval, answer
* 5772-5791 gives 0.0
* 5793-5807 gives -0.3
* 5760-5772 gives -0.2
